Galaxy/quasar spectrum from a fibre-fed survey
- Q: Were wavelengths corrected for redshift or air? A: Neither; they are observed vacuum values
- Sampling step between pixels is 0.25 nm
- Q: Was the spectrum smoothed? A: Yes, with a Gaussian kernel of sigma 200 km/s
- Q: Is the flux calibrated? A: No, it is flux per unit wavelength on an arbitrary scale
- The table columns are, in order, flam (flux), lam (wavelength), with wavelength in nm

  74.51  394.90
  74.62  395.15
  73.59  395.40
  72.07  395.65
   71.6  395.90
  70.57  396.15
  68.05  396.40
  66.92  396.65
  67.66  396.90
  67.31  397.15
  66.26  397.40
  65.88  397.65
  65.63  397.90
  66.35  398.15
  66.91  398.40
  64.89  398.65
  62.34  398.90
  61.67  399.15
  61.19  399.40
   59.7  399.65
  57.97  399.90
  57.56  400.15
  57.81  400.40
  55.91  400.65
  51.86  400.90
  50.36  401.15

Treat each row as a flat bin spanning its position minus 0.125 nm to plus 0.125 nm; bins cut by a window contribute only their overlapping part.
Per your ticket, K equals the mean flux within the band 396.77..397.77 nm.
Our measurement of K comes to 66.8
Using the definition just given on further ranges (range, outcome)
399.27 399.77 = 60.5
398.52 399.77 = 62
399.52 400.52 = 58.3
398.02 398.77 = 66.1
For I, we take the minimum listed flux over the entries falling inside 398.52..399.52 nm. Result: 61.19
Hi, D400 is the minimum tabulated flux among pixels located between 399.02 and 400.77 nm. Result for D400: 55.91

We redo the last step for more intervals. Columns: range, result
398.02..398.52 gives 66.35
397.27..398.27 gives 65.63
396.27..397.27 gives 66.92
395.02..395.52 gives 73.59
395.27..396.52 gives 68.05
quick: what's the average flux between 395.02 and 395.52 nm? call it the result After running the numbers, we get 74.1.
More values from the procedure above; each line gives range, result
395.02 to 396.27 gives 72.5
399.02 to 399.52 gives 61.4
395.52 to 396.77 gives 69.9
